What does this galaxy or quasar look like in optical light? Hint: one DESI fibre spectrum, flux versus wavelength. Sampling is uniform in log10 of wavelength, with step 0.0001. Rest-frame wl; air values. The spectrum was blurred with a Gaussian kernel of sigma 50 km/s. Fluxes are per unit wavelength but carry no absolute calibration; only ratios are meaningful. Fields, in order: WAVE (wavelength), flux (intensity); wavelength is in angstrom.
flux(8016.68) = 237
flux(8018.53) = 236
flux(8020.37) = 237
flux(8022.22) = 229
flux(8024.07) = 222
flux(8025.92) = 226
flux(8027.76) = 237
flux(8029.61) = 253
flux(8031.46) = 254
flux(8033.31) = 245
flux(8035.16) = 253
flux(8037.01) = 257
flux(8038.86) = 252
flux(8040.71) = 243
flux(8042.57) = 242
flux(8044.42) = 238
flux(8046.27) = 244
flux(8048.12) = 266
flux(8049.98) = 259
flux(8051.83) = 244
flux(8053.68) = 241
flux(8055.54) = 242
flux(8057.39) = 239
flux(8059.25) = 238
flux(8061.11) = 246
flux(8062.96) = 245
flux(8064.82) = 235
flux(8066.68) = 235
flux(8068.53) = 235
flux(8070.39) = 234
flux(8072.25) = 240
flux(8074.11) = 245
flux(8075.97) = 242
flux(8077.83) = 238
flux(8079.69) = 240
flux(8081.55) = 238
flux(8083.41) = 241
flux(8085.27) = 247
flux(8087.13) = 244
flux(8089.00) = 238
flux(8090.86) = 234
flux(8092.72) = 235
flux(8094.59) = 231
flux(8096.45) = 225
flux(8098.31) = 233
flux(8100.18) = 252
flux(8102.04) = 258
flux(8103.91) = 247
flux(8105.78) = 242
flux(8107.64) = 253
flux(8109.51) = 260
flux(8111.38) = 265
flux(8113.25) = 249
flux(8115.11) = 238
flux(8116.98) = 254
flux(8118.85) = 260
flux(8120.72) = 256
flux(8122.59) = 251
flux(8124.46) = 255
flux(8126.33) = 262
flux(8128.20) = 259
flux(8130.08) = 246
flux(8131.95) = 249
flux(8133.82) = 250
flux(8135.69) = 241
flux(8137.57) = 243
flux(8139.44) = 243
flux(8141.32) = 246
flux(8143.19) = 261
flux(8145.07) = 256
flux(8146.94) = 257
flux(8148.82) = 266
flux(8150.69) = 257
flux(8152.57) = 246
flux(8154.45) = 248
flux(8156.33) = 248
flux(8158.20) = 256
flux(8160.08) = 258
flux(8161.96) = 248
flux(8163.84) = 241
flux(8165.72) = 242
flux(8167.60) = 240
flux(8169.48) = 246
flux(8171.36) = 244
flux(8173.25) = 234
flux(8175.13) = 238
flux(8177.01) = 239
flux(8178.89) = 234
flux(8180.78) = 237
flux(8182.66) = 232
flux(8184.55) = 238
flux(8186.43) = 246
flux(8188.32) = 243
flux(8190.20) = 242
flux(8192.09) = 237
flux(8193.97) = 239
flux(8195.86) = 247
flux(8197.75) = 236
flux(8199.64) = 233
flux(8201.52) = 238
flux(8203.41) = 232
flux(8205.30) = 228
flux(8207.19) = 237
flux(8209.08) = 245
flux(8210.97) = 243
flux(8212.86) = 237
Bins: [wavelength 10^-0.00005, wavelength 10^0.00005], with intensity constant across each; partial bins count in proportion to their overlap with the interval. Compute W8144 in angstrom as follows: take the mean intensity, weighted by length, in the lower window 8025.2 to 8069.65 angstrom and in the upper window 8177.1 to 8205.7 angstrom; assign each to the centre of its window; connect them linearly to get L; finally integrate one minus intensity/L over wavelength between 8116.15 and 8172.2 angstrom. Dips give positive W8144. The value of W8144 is -2.57 angstrom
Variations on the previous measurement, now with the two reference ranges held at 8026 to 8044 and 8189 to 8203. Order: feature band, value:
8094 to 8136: -1.2 angstrom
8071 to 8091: 0.3 angstrom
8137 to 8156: -0.9 angstrom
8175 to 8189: 0.1 angstrom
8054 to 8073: 0.5 angstrom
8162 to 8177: -0.1 angstrom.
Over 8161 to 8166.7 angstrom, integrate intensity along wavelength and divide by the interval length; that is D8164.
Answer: 244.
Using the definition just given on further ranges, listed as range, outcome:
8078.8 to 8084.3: 240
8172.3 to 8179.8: 236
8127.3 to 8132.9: 251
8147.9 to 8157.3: 253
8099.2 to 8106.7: 249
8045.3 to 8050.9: 256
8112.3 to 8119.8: 250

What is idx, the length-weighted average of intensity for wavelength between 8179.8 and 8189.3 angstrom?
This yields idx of 239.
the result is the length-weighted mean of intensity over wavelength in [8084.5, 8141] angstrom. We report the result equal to 247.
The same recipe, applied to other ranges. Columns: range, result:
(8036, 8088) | 243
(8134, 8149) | 251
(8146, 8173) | 249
